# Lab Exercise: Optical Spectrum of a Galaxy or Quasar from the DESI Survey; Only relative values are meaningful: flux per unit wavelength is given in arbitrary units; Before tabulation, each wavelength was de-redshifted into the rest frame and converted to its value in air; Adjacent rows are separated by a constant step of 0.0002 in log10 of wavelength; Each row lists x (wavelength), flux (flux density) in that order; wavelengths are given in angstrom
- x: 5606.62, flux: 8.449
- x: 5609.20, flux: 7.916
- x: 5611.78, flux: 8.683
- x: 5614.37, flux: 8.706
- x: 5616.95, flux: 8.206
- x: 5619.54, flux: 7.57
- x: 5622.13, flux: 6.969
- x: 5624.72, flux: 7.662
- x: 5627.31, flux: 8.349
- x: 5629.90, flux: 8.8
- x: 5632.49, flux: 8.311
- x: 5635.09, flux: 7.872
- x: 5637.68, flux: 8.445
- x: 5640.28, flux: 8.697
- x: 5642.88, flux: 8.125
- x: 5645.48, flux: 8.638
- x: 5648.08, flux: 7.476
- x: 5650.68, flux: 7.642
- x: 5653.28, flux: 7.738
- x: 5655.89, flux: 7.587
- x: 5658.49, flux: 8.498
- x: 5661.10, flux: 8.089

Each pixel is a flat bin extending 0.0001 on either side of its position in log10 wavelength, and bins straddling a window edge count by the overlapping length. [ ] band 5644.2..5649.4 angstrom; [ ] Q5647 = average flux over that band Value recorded 8.06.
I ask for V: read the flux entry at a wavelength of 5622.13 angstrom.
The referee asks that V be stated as 6.969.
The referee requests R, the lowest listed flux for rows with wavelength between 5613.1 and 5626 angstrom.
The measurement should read 6.969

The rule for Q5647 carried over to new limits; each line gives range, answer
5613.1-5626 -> 7.82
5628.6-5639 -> 8.36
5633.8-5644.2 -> 8.29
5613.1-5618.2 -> 8.47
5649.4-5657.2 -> 7.66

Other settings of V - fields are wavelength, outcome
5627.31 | 8.349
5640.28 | 8.697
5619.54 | 7.57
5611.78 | 8.683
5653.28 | 7.738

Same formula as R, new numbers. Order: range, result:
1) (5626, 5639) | 7.872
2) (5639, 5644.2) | 8.125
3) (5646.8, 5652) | 7.476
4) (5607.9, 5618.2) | 7.916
